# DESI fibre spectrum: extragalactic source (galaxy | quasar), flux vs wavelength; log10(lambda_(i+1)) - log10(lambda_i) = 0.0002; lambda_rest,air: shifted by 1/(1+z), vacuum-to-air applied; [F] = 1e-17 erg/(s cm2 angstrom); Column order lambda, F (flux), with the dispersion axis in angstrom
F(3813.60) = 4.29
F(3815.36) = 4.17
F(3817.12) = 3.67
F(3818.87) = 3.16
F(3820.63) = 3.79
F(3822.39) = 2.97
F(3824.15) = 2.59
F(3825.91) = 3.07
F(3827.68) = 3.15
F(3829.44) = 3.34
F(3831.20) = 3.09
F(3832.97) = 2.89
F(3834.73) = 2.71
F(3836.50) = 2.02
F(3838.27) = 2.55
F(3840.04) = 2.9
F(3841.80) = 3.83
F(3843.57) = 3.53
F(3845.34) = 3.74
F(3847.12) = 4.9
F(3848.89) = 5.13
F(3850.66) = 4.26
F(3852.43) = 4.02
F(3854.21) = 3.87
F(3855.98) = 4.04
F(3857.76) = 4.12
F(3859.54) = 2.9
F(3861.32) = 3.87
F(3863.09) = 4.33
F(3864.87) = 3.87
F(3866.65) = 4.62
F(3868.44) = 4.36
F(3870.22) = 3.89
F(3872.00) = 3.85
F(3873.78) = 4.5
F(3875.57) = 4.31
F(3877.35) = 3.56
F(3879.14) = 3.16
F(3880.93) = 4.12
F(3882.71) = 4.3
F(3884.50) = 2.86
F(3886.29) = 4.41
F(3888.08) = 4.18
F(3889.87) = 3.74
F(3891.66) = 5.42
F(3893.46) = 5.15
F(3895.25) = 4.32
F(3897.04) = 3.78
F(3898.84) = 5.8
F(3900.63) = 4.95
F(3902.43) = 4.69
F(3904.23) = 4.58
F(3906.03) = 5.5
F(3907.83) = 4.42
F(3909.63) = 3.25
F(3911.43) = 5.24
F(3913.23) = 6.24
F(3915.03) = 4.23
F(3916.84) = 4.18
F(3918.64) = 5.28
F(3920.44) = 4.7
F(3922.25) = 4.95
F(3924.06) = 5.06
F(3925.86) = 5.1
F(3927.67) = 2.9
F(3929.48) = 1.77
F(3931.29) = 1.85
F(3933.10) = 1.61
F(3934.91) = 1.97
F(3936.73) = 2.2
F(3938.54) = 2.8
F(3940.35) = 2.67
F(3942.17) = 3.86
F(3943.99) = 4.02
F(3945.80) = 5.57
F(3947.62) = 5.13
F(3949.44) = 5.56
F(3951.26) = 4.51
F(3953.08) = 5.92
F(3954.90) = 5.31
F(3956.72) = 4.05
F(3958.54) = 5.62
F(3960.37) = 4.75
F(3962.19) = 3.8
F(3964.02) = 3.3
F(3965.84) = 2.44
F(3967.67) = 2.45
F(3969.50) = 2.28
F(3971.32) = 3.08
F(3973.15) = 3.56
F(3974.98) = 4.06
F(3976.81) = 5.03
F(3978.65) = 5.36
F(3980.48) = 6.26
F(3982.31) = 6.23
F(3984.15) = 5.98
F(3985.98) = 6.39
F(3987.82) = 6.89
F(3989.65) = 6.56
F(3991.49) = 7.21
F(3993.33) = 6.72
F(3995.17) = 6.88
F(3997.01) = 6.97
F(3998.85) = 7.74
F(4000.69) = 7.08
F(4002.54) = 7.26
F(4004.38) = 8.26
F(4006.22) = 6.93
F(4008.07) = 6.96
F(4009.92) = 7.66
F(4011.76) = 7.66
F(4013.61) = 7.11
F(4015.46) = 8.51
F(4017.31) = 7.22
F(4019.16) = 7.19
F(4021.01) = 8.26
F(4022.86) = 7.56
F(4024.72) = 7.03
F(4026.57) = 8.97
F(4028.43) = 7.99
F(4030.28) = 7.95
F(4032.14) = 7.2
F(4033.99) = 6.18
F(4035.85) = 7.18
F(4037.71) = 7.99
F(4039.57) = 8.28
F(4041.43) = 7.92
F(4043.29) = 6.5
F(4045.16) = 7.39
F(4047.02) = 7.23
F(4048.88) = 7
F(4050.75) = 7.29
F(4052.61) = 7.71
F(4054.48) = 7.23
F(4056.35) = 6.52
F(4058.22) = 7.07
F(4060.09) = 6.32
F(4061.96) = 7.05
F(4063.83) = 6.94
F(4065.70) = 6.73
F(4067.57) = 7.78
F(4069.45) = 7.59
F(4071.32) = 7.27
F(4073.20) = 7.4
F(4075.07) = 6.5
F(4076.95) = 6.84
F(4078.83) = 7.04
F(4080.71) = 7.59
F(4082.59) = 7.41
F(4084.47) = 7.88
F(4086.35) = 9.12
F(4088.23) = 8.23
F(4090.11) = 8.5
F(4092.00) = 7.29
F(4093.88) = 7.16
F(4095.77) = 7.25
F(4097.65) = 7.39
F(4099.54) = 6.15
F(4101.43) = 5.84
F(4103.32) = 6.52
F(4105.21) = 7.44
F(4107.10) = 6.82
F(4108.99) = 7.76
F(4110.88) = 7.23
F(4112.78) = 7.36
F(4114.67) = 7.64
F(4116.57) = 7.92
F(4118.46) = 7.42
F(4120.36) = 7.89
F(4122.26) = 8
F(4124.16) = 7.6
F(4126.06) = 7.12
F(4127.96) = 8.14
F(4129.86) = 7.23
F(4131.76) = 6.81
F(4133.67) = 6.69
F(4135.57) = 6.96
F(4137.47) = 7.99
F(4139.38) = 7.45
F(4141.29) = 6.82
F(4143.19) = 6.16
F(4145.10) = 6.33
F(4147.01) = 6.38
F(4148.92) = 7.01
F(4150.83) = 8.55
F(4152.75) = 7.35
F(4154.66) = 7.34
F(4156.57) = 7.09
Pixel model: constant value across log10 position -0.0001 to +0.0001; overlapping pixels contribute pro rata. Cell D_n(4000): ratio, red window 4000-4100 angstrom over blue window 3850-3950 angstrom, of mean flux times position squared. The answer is 1.95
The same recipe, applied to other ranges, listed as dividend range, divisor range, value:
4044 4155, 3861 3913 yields 1.86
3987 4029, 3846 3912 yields 1.85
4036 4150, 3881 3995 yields 1.75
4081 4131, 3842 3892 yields 2.08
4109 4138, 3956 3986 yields 1.86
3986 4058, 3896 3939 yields 1.92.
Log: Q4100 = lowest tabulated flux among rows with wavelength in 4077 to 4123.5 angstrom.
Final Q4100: 5.84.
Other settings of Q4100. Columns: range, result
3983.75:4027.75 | 5.98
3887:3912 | 3.25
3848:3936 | 1.61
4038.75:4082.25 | 6.32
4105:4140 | 6.69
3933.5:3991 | 1.97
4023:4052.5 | 6.18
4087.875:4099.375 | 7.16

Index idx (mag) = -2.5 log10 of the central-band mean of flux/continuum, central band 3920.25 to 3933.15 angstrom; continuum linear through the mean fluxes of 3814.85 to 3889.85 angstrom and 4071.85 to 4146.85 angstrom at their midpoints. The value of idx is 0.31 mag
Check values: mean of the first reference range 3.68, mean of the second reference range 7.29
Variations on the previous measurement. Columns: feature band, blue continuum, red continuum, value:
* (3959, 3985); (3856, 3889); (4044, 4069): 0.33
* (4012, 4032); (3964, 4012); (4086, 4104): -0.22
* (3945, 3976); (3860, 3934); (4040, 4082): 0.26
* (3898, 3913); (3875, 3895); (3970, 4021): -0.07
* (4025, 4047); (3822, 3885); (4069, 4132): -0.18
